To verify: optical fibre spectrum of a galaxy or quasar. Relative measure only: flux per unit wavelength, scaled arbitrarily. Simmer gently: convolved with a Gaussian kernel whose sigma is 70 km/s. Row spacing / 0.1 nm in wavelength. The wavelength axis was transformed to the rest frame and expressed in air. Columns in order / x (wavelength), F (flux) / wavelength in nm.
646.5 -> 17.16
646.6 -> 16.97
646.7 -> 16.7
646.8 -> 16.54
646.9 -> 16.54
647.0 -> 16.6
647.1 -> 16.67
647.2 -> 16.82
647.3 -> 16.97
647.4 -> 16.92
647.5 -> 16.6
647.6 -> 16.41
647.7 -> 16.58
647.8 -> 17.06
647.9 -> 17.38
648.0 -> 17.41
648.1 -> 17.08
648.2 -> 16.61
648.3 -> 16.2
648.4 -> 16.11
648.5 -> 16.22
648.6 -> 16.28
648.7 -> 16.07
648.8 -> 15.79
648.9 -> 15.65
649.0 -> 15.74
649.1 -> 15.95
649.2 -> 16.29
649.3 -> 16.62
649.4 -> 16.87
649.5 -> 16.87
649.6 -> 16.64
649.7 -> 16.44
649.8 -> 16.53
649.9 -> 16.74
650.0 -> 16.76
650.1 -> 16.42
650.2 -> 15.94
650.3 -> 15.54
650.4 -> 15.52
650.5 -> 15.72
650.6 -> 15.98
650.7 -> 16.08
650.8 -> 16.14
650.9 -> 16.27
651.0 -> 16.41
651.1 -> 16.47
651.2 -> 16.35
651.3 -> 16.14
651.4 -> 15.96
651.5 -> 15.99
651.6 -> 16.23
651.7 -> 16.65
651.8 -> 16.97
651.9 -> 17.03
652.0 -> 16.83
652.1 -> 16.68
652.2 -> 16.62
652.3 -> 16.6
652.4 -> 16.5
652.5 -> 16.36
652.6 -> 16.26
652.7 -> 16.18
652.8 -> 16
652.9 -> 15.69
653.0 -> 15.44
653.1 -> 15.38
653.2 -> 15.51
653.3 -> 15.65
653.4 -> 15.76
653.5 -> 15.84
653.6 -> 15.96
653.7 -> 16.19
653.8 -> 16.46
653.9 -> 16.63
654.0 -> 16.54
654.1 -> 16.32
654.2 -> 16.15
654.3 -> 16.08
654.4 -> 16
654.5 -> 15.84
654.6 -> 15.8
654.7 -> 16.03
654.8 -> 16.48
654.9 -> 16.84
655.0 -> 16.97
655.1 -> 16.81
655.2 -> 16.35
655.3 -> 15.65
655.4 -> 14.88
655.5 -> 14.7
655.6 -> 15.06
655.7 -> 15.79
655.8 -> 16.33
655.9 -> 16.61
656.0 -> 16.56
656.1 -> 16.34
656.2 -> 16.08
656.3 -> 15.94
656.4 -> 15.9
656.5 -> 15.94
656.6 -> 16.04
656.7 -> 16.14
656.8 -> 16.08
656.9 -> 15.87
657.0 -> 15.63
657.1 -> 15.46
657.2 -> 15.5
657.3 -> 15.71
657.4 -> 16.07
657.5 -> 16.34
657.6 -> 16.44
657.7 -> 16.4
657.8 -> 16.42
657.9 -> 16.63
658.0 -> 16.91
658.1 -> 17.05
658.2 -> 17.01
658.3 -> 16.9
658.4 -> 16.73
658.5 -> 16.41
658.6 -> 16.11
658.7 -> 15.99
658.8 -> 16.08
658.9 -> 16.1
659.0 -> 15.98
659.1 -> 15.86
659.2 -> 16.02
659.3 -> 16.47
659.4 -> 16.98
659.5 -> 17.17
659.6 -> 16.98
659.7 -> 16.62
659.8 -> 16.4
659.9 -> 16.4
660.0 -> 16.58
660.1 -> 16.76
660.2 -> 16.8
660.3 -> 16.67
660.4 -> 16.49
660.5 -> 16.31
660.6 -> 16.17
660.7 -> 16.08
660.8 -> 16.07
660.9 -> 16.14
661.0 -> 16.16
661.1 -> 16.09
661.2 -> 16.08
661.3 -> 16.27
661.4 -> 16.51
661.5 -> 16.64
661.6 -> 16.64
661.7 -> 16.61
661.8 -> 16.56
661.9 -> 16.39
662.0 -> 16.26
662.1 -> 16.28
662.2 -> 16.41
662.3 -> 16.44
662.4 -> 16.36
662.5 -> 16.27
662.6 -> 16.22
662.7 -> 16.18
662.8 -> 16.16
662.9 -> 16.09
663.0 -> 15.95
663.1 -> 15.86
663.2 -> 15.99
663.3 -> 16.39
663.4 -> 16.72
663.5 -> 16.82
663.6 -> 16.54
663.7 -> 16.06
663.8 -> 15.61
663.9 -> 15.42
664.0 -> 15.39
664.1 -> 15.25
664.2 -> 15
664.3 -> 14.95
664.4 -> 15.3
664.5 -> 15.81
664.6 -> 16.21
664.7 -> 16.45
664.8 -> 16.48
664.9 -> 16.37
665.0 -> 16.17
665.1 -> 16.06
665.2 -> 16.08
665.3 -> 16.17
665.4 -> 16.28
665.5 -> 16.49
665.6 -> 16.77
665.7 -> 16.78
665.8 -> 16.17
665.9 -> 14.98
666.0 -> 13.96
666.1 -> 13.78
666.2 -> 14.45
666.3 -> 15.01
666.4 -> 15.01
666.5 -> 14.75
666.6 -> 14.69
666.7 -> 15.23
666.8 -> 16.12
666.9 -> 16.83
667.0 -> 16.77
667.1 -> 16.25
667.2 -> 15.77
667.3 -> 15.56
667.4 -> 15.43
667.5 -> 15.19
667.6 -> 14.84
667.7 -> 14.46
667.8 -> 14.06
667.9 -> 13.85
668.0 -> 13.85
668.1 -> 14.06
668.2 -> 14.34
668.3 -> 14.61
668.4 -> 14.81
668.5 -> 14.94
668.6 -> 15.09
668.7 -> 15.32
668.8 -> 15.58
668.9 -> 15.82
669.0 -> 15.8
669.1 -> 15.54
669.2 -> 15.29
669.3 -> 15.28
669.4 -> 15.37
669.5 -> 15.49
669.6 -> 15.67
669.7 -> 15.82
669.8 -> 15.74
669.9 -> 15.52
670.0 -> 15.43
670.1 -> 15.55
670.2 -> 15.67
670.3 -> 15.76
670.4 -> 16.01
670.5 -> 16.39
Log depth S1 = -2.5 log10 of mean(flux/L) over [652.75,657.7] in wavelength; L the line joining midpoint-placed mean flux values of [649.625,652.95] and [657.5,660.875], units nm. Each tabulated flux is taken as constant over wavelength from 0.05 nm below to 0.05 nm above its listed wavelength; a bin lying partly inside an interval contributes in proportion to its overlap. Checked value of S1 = 0.03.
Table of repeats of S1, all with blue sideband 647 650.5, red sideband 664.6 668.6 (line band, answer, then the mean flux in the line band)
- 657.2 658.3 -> -0.037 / 16.5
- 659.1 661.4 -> -0.045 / 16.4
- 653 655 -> 0.004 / 16.1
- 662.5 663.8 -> -0.043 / 16.2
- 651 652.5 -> -0.015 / 16.5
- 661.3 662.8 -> -0.050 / 16.4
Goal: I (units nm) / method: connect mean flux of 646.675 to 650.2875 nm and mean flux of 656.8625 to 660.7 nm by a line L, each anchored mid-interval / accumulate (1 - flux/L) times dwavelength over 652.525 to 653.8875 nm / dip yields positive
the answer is 0.046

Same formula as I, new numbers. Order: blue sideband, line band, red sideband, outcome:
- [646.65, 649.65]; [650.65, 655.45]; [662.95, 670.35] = 0.02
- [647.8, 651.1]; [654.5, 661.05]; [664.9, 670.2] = -0.15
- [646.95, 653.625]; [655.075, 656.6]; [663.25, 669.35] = 0.01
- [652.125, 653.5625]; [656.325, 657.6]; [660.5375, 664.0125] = 0.01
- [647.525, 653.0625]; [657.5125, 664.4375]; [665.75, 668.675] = -0.36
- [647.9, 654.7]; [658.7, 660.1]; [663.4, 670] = -0.05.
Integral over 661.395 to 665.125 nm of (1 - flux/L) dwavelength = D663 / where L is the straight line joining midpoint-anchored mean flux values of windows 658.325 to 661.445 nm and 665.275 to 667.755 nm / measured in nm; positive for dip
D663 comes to -0.05 nm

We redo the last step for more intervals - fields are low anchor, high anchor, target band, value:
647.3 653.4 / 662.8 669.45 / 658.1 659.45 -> -0.04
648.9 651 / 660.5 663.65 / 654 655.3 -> 0.00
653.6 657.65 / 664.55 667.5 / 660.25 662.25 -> -0.06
